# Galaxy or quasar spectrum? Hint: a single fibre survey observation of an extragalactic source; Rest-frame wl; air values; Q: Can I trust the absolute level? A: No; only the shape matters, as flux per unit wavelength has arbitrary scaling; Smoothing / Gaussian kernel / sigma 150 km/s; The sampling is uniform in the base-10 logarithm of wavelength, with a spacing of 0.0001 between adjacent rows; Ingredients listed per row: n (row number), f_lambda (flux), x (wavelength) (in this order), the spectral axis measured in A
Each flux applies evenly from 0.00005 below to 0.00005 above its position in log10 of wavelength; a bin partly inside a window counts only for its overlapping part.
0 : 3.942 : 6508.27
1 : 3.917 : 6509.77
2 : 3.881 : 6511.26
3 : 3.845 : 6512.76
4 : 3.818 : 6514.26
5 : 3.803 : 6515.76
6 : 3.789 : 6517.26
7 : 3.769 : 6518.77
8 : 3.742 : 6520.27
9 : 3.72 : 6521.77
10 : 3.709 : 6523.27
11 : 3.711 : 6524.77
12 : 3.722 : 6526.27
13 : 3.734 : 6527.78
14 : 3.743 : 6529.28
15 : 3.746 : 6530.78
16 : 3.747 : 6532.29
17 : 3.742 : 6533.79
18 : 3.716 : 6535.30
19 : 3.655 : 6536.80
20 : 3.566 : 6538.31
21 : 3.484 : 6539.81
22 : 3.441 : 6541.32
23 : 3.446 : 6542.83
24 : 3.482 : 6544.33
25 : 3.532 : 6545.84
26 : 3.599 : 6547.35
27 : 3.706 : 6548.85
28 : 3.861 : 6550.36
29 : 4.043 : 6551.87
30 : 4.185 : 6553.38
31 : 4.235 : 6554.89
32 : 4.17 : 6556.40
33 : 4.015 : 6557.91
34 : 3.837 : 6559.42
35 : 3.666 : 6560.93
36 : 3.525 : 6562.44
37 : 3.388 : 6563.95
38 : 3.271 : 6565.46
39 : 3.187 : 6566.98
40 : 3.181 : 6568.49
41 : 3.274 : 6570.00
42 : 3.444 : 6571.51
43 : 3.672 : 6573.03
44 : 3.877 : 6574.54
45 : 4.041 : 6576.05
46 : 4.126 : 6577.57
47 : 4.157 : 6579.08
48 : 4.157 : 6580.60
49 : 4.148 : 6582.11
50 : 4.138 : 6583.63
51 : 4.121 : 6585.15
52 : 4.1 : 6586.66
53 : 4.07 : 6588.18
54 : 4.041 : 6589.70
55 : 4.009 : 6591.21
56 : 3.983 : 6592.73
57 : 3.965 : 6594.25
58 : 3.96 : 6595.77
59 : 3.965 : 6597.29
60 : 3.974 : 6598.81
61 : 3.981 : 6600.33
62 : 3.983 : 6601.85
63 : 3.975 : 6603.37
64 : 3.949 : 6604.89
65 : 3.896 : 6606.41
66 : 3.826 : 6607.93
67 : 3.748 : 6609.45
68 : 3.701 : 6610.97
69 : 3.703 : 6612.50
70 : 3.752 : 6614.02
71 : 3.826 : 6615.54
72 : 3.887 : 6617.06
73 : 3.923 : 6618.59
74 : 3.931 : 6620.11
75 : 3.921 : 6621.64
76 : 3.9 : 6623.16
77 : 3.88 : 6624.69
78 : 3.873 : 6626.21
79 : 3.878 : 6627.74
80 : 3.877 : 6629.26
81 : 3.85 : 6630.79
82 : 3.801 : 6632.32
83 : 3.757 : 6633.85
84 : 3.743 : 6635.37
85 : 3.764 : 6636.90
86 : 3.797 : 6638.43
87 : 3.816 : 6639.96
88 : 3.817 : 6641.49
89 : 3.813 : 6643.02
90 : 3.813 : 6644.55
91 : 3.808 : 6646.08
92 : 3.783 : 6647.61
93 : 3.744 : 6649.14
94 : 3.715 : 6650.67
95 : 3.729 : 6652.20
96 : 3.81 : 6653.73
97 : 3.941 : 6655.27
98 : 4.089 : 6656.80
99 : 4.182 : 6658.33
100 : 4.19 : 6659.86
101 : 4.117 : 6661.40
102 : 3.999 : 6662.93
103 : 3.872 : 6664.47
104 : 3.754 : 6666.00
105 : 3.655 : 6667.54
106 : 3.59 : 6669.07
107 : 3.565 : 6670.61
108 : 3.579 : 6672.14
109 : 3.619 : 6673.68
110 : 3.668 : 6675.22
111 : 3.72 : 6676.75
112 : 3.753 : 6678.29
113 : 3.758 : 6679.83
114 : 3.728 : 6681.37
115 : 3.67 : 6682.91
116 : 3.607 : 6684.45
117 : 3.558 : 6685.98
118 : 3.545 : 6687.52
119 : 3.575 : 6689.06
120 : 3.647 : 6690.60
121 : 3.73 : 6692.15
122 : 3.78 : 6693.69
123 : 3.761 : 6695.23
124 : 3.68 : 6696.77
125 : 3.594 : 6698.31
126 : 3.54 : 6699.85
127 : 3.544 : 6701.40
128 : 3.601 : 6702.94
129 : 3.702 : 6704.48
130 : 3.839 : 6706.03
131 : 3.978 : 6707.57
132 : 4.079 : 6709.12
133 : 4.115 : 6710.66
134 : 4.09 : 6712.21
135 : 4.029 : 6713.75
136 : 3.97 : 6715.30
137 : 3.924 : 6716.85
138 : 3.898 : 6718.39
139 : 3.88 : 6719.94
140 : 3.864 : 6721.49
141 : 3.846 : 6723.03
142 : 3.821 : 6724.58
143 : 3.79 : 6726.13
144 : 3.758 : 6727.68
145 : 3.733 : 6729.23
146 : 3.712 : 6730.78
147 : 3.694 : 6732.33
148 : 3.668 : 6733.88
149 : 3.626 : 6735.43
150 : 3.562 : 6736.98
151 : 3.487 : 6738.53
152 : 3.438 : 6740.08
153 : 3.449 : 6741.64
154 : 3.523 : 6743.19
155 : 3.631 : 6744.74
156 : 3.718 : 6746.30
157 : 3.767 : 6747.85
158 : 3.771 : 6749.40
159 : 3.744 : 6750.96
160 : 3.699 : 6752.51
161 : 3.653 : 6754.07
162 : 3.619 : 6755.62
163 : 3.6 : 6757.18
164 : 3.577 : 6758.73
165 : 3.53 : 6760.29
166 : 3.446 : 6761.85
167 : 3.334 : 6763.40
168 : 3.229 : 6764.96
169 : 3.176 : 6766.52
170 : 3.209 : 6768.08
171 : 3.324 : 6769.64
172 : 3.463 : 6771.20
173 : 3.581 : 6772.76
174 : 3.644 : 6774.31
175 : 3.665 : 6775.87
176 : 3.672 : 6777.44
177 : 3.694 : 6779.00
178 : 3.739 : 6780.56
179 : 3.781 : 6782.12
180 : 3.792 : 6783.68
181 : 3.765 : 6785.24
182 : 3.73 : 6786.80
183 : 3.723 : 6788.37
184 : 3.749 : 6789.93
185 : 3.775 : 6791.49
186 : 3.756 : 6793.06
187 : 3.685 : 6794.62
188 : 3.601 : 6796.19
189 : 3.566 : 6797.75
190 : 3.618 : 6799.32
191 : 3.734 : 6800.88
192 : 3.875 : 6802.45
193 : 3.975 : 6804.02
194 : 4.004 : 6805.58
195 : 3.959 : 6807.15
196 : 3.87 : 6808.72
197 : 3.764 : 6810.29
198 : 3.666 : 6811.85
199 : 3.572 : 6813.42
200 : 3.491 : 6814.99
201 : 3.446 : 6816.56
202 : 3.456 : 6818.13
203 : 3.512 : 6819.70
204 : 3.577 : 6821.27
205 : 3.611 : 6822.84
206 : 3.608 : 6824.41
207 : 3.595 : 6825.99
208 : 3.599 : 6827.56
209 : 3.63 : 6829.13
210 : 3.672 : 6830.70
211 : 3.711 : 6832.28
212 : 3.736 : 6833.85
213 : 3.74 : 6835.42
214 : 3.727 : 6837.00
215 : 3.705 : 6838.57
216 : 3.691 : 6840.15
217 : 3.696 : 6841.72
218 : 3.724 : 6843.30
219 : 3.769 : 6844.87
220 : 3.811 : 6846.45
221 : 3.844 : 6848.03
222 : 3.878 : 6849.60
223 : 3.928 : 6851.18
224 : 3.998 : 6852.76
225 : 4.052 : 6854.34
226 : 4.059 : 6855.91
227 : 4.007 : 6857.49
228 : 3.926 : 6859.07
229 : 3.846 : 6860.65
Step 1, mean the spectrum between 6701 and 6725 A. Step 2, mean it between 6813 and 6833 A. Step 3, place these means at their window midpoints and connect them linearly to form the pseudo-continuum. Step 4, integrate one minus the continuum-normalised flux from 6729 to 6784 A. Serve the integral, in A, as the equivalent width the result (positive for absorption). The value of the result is 2.7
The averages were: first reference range 3.89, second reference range 3.57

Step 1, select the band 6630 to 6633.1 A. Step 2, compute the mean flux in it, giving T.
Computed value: 3.81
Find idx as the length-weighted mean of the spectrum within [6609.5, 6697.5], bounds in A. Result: 3.79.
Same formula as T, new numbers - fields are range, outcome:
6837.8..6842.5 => 3.7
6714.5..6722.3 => 3.91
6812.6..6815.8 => 3.53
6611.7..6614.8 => 3.73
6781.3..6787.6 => 3.77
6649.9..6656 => 3.8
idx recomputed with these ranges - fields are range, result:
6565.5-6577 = 3.52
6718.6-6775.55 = 3.6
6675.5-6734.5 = 3.77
